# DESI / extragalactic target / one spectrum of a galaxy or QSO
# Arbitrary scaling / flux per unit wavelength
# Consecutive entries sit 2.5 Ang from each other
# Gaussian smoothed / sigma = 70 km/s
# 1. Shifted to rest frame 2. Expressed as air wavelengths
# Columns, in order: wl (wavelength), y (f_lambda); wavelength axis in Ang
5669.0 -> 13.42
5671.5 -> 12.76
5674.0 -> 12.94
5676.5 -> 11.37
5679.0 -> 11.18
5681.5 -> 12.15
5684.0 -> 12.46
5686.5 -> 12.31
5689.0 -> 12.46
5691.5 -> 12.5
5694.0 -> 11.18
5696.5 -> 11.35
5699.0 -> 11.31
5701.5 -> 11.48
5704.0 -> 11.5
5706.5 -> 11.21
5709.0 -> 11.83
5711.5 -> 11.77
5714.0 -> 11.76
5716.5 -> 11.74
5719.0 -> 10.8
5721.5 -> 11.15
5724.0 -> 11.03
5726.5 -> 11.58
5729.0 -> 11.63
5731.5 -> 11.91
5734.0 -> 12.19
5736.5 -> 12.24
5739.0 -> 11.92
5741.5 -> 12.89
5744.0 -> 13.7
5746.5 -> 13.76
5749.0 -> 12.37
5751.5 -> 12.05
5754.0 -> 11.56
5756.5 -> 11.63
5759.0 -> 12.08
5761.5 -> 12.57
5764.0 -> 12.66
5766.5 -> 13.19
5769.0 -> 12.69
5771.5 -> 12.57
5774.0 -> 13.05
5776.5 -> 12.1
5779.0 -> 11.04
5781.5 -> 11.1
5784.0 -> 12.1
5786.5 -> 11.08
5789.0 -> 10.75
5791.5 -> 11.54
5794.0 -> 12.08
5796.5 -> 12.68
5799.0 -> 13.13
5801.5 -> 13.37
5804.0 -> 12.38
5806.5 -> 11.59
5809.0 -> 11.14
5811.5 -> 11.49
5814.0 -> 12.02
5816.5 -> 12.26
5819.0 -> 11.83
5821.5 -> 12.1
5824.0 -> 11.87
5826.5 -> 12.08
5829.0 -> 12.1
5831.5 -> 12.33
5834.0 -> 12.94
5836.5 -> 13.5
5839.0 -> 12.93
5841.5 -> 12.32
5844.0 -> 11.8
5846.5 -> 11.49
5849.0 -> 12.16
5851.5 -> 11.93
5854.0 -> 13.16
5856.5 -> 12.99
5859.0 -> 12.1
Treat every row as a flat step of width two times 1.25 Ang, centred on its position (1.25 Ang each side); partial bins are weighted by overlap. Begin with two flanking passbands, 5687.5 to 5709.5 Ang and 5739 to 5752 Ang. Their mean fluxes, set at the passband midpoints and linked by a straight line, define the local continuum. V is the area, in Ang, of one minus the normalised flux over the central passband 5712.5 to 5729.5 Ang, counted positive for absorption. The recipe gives 1.2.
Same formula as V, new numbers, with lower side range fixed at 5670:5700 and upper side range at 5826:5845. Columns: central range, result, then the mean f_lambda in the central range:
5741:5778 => -0.9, 12.6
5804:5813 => 0.6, 11.6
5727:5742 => 0.1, 12.1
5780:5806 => 0.8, 12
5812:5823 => 0.4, 12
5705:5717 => 0.4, 11.7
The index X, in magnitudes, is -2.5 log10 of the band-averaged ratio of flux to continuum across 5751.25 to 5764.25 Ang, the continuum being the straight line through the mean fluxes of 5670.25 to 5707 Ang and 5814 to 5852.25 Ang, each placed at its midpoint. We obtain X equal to 0.00 mag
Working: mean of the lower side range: 11.9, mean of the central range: 12.1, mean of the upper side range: 12.2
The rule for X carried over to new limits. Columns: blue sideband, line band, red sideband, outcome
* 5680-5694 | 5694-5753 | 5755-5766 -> 0.04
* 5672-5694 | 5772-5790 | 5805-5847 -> 0.04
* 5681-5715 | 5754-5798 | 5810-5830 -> -0.01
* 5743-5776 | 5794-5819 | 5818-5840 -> 0.02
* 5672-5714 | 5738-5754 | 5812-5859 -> -0.06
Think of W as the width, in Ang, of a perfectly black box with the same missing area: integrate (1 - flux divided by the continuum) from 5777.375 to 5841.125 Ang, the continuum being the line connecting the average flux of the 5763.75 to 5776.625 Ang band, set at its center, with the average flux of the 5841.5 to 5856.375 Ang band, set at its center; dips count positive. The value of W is 2.12 Ang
